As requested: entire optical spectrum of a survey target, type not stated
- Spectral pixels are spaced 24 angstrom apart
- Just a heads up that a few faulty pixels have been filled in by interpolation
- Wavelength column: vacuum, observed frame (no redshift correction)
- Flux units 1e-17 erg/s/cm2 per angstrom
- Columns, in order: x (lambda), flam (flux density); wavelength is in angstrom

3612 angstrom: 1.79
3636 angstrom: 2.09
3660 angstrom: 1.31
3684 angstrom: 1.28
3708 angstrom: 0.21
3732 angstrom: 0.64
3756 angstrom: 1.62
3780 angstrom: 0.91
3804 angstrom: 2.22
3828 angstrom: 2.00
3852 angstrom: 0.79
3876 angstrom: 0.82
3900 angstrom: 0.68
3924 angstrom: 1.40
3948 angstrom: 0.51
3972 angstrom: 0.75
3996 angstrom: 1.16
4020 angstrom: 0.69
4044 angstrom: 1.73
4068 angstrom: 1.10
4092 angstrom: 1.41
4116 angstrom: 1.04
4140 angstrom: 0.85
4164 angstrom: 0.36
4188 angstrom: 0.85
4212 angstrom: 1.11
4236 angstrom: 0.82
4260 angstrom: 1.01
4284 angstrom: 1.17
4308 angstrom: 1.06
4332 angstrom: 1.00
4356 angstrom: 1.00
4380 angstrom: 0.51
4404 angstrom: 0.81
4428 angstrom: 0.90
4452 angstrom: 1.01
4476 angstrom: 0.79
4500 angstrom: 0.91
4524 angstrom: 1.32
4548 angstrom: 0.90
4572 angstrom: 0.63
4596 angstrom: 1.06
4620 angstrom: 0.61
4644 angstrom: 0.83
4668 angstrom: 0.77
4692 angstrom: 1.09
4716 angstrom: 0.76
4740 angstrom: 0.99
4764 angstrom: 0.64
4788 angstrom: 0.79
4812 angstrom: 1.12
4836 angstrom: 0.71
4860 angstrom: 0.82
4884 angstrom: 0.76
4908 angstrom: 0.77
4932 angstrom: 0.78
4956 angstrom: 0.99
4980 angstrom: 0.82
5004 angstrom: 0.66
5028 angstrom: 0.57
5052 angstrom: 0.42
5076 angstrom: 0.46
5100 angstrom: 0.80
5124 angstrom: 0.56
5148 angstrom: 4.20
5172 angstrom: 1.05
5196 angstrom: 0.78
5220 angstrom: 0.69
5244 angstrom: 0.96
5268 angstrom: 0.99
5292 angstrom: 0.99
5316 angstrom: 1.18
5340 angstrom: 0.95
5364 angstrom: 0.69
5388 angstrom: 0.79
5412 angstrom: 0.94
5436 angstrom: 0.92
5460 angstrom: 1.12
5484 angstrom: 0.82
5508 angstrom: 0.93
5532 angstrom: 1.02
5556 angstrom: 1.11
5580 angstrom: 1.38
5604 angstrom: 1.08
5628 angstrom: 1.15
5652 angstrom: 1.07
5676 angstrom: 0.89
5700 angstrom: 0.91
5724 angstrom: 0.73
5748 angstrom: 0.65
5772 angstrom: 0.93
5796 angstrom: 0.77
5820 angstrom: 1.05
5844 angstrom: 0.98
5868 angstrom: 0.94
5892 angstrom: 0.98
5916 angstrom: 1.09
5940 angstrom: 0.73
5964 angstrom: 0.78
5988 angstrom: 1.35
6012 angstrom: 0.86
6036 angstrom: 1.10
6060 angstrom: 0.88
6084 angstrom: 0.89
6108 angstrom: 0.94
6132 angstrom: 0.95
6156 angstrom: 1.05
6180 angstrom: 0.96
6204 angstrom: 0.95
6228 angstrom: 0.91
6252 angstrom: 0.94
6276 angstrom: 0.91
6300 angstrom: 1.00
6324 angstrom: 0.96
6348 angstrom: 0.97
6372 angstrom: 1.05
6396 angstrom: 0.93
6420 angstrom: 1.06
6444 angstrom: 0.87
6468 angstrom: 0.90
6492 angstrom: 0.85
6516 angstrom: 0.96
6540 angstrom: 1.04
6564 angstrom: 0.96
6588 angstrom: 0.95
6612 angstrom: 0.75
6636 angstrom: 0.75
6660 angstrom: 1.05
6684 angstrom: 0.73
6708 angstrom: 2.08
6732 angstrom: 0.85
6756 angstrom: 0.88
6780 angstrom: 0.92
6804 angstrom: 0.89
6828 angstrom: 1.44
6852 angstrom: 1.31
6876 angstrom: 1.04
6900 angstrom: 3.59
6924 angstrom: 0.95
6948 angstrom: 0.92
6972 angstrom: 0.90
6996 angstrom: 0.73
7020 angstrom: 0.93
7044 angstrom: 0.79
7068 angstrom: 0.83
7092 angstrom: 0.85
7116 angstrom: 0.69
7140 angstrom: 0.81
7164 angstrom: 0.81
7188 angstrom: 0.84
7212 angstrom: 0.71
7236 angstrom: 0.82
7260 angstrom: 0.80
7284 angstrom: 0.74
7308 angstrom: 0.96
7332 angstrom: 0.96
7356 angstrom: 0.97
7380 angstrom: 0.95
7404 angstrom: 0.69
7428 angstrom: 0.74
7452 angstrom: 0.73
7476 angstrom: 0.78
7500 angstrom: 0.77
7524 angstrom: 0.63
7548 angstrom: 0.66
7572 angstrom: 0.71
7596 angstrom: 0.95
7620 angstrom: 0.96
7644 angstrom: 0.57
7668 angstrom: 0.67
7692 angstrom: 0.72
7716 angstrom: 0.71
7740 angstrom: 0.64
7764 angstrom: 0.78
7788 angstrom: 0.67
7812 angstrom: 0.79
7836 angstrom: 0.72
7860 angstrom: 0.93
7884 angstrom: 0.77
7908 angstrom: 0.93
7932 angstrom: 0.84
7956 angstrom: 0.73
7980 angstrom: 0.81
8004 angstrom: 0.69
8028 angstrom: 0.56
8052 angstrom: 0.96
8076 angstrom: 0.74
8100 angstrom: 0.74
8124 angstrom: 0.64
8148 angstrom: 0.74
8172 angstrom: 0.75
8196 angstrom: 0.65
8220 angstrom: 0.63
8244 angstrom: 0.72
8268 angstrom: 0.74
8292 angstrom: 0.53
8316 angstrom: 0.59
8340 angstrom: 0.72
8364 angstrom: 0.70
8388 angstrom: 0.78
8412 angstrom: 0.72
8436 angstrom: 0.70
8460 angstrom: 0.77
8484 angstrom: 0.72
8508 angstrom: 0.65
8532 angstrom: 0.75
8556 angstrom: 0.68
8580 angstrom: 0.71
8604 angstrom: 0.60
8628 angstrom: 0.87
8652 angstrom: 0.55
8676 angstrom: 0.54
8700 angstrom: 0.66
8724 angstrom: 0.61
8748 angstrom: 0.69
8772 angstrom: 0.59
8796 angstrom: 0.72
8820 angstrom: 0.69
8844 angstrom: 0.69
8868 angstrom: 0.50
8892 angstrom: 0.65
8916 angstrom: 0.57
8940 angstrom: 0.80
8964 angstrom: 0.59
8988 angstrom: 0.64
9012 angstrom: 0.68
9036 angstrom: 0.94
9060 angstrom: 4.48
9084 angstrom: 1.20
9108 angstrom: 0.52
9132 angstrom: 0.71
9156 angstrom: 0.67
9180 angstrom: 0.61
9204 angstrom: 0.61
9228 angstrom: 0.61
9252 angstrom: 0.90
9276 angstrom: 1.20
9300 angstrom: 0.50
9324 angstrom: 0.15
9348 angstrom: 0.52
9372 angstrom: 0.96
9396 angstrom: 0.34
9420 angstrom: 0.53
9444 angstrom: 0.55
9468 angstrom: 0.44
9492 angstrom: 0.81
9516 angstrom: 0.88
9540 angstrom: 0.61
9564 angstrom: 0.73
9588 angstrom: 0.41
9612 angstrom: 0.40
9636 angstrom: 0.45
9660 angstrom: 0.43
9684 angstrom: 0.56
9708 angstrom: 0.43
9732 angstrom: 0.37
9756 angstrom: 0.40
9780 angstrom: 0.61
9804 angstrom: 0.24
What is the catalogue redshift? 0.38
